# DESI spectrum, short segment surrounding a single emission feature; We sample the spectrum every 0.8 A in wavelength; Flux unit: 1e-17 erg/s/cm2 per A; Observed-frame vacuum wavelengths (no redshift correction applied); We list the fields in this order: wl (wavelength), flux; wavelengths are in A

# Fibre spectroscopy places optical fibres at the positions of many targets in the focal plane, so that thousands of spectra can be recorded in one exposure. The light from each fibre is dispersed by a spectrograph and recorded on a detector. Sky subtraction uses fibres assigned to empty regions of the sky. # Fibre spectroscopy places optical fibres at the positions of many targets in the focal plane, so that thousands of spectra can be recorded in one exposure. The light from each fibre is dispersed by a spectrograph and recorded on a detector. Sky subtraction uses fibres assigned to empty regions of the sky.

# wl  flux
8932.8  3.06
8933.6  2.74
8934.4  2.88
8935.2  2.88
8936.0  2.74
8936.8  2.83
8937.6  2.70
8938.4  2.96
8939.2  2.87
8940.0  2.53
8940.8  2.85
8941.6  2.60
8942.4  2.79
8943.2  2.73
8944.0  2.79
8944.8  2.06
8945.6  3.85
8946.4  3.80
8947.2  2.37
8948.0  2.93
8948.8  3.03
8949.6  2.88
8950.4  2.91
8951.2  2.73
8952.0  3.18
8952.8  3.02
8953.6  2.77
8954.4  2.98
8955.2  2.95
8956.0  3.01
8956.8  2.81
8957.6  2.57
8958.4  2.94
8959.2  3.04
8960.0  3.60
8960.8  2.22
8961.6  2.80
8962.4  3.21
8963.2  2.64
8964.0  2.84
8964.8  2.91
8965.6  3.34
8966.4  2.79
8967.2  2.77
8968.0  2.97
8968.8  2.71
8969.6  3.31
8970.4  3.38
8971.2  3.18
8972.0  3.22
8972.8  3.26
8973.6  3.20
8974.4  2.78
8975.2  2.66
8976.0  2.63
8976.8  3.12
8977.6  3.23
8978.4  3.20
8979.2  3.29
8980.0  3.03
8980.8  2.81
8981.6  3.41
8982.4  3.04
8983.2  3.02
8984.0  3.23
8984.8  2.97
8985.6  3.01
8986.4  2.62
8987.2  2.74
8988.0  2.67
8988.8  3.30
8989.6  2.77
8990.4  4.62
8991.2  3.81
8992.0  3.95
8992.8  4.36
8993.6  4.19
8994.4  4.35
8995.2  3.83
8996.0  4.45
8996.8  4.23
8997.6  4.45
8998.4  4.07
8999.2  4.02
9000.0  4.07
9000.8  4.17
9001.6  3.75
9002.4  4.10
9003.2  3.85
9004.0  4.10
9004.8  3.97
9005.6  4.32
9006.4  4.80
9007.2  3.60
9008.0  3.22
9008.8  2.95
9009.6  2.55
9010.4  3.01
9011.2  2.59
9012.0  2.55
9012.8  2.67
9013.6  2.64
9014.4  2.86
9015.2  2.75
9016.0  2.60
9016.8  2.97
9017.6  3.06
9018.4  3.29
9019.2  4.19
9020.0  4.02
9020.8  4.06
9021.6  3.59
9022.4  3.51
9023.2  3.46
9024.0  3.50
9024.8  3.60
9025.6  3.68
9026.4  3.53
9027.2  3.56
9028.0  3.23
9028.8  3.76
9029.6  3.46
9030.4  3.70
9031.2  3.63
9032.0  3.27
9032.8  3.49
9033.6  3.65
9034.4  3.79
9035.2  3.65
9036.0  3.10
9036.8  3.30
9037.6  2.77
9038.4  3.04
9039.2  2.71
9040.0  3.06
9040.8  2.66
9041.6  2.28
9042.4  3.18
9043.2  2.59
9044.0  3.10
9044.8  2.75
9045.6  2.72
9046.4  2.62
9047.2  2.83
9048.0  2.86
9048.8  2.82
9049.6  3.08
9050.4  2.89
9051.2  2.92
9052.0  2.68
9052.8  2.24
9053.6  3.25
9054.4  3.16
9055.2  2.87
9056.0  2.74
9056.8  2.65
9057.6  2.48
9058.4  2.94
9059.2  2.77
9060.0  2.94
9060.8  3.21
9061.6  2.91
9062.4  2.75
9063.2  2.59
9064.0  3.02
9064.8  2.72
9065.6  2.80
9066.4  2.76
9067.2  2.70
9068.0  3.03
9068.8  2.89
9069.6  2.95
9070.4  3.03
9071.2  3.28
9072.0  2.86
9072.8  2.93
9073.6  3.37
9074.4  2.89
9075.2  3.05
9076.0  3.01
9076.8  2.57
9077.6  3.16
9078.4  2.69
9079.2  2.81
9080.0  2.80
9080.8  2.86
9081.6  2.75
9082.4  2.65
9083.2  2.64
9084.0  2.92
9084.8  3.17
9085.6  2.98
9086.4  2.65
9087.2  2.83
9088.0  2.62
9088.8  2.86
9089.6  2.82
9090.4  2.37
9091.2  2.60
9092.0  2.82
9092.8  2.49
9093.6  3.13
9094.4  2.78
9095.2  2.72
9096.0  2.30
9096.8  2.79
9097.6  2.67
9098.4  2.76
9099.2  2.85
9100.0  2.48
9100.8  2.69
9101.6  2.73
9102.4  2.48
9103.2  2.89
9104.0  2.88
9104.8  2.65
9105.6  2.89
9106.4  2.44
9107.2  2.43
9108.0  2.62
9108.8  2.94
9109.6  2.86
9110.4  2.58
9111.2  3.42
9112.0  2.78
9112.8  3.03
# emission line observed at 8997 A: H-alpha 6563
